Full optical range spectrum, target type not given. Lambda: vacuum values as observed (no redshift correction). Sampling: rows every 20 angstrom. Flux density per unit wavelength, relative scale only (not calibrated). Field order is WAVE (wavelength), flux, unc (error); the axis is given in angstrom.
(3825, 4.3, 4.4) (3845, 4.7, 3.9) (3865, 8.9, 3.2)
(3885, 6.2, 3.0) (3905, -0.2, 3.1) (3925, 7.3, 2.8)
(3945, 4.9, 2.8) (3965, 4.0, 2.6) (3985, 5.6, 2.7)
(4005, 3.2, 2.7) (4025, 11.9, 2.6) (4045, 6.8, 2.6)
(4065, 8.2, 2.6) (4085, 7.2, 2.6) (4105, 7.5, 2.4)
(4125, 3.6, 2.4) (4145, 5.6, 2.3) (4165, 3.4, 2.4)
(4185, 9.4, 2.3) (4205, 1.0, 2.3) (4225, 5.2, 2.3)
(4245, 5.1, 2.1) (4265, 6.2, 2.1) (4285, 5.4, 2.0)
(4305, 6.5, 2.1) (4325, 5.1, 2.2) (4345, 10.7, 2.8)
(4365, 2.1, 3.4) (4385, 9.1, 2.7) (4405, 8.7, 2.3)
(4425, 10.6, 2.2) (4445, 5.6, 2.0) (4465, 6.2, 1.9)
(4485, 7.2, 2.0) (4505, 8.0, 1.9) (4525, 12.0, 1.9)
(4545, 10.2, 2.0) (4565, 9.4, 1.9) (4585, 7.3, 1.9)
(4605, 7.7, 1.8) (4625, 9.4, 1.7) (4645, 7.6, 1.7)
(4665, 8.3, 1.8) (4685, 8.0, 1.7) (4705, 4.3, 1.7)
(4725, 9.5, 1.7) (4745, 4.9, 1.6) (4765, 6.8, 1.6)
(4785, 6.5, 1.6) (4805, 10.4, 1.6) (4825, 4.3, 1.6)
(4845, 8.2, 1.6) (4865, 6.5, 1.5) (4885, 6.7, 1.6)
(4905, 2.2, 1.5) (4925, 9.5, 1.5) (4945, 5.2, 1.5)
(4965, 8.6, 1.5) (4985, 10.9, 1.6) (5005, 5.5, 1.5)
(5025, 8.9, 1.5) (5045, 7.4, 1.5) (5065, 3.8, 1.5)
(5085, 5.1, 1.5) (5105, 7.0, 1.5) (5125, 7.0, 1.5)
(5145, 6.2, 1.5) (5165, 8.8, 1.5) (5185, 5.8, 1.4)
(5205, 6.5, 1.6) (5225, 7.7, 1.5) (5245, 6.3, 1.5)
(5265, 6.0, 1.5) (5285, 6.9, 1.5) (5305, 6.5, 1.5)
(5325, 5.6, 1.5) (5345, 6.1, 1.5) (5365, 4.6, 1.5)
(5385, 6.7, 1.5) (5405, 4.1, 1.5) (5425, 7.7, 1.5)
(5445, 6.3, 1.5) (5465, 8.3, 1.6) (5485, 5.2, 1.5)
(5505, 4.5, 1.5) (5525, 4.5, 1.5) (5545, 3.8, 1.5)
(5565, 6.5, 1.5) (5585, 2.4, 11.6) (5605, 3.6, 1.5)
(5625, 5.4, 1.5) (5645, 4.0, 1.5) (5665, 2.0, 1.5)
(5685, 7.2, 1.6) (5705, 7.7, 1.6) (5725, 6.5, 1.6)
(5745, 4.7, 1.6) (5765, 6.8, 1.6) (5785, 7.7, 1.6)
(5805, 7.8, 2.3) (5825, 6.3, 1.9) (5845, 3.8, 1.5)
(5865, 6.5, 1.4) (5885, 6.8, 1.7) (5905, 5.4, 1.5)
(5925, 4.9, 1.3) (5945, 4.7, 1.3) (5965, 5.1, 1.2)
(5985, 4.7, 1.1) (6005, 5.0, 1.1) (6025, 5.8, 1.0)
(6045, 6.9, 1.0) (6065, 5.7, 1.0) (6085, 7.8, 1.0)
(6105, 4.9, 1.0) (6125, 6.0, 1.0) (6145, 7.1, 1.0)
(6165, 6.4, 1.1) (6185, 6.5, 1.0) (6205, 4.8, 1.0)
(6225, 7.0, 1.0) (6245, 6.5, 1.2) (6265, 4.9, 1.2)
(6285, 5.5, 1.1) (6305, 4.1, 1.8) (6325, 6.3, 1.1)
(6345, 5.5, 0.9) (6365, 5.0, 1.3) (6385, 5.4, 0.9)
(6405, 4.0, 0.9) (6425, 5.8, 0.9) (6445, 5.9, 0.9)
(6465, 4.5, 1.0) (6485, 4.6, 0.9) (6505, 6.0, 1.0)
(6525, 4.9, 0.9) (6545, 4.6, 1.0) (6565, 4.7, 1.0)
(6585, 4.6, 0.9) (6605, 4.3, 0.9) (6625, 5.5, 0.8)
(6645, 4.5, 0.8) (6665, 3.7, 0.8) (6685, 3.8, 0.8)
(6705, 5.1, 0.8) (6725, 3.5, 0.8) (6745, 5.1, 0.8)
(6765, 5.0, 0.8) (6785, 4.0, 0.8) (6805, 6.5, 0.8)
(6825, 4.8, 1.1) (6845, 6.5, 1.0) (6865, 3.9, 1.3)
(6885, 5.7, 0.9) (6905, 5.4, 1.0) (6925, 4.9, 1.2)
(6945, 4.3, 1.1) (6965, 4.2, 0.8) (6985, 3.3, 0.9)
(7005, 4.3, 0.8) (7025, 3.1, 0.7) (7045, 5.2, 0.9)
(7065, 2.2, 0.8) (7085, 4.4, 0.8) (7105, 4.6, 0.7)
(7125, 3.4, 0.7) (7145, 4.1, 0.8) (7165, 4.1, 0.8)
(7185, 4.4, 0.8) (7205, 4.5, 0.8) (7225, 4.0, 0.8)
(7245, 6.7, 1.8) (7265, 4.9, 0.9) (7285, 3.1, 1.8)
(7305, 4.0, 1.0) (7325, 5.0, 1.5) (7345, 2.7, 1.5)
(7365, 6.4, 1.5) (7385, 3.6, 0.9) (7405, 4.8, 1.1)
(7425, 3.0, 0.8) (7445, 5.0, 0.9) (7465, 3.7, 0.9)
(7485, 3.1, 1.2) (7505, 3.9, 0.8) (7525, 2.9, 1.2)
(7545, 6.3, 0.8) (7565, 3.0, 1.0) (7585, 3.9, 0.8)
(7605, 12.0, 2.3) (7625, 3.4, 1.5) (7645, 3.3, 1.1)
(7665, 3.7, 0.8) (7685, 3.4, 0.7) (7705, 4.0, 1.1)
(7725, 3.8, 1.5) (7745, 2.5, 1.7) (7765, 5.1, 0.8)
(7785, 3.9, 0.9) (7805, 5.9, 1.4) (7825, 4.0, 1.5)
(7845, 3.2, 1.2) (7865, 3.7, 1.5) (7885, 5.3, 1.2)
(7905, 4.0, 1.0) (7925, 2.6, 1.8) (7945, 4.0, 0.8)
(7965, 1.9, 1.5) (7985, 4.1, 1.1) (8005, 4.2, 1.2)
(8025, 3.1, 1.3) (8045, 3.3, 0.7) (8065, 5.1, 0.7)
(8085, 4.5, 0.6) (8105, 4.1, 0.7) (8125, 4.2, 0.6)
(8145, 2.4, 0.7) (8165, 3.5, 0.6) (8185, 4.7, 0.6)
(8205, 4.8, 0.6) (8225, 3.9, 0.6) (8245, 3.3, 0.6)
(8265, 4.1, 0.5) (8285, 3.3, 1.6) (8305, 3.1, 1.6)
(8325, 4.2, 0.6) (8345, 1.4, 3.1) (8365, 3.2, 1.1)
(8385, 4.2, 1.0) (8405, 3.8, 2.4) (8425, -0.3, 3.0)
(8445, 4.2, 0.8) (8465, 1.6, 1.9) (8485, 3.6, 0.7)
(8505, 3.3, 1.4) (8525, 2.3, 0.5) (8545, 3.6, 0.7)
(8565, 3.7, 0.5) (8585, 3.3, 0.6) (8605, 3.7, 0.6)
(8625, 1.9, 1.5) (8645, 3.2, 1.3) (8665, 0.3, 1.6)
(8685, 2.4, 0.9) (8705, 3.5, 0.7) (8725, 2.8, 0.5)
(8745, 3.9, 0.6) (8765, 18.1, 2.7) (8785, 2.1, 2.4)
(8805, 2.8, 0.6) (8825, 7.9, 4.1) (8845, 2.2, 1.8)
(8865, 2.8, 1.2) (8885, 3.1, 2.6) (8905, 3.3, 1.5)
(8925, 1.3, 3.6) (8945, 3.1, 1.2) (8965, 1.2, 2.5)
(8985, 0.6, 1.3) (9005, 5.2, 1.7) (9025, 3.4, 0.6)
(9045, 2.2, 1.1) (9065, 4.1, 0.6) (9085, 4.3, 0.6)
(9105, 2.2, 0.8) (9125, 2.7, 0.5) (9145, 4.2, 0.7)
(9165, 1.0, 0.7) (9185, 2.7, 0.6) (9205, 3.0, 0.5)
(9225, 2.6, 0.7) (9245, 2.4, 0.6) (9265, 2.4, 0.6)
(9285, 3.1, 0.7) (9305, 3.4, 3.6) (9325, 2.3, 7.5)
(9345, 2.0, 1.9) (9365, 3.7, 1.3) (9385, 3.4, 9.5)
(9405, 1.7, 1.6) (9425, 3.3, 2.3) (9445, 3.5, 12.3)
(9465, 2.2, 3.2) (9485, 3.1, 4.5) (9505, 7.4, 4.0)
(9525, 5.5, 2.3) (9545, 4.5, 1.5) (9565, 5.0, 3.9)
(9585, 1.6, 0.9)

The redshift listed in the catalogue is 0.122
